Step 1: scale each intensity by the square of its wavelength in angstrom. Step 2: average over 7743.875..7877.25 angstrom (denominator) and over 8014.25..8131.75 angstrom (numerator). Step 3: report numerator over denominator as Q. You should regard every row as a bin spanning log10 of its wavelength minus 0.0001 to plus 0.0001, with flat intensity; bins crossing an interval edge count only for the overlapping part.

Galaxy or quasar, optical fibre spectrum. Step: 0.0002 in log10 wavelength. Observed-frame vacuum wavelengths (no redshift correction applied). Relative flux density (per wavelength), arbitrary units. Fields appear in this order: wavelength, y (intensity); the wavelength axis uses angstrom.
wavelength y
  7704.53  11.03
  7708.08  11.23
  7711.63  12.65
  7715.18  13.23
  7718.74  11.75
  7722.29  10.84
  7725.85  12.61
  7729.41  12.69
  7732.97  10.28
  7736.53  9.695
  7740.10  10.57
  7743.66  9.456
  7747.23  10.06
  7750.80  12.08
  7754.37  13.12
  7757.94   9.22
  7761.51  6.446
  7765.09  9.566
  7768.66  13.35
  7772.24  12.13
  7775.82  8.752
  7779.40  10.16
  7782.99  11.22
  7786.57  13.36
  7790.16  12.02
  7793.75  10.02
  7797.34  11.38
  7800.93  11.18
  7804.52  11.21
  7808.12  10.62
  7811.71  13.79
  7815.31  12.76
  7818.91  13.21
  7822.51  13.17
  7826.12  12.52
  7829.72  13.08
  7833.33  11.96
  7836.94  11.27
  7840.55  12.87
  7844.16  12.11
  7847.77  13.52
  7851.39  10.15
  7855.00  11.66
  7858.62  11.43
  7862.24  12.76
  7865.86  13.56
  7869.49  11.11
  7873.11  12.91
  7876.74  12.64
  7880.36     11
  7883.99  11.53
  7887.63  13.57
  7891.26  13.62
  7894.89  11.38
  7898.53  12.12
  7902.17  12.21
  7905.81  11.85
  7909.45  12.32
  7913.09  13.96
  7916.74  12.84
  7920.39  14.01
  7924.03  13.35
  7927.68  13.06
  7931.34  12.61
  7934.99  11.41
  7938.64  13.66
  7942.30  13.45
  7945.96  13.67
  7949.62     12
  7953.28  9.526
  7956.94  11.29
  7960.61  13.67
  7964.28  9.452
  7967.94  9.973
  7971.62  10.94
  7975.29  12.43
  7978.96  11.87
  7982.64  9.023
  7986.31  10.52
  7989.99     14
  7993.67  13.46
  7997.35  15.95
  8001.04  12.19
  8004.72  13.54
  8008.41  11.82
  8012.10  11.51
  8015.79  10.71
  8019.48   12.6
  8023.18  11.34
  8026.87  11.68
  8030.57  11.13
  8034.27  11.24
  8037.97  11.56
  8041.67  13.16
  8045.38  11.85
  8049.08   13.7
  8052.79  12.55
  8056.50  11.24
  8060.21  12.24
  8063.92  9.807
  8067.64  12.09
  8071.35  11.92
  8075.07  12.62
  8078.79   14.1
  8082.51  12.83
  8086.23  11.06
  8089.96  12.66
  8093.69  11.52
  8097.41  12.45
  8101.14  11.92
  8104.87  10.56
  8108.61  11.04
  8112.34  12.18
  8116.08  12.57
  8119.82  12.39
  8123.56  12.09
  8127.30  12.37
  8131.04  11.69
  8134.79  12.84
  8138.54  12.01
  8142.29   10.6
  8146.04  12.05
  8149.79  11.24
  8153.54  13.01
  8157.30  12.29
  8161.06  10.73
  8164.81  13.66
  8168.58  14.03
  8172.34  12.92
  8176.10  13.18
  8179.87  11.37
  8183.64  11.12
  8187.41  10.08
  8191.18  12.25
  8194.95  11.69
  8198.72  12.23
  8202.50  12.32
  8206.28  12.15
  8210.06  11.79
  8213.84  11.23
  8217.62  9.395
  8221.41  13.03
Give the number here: 1.10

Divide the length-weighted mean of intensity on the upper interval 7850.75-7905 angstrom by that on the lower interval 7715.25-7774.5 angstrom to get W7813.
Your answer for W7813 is 1.11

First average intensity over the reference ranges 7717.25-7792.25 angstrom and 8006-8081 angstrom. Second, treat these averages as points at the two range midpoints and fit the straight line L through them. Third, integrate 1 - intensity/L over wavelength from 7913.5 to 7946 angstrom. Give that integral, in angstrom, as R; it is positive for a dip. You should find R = -4.4 angstrom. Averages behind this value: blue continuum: 10.9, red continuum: 12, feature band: 13.1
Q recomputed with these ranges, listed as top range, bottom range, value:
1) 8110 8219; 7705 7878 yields 1.13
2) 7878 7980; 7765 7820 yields 1.09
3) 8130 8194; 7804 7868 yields 1.06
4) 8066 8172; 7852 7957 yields 1.03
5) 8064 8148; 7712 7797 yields 1.19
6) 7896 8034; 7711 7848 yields 1.11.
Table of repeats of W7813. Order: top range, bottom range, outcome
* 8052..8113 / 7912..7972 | 0.97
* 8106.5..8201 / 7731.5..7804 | 1.13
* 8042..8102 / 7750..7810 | 1.12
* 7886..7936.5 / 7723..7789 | 1.18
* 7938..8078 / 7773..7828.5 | 1.02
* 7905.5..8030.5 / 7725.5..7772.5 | 1.14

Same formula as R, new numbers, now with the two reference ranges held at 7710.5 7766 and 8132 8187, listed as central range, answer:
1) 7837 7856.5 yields -1.4 angstrom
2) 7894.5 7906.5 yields -0.6 angstrom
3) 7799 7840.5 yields -4.3 angstrom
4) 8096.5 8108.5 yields 0.5 angstrom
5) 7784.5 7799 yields -0.8 angstrom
